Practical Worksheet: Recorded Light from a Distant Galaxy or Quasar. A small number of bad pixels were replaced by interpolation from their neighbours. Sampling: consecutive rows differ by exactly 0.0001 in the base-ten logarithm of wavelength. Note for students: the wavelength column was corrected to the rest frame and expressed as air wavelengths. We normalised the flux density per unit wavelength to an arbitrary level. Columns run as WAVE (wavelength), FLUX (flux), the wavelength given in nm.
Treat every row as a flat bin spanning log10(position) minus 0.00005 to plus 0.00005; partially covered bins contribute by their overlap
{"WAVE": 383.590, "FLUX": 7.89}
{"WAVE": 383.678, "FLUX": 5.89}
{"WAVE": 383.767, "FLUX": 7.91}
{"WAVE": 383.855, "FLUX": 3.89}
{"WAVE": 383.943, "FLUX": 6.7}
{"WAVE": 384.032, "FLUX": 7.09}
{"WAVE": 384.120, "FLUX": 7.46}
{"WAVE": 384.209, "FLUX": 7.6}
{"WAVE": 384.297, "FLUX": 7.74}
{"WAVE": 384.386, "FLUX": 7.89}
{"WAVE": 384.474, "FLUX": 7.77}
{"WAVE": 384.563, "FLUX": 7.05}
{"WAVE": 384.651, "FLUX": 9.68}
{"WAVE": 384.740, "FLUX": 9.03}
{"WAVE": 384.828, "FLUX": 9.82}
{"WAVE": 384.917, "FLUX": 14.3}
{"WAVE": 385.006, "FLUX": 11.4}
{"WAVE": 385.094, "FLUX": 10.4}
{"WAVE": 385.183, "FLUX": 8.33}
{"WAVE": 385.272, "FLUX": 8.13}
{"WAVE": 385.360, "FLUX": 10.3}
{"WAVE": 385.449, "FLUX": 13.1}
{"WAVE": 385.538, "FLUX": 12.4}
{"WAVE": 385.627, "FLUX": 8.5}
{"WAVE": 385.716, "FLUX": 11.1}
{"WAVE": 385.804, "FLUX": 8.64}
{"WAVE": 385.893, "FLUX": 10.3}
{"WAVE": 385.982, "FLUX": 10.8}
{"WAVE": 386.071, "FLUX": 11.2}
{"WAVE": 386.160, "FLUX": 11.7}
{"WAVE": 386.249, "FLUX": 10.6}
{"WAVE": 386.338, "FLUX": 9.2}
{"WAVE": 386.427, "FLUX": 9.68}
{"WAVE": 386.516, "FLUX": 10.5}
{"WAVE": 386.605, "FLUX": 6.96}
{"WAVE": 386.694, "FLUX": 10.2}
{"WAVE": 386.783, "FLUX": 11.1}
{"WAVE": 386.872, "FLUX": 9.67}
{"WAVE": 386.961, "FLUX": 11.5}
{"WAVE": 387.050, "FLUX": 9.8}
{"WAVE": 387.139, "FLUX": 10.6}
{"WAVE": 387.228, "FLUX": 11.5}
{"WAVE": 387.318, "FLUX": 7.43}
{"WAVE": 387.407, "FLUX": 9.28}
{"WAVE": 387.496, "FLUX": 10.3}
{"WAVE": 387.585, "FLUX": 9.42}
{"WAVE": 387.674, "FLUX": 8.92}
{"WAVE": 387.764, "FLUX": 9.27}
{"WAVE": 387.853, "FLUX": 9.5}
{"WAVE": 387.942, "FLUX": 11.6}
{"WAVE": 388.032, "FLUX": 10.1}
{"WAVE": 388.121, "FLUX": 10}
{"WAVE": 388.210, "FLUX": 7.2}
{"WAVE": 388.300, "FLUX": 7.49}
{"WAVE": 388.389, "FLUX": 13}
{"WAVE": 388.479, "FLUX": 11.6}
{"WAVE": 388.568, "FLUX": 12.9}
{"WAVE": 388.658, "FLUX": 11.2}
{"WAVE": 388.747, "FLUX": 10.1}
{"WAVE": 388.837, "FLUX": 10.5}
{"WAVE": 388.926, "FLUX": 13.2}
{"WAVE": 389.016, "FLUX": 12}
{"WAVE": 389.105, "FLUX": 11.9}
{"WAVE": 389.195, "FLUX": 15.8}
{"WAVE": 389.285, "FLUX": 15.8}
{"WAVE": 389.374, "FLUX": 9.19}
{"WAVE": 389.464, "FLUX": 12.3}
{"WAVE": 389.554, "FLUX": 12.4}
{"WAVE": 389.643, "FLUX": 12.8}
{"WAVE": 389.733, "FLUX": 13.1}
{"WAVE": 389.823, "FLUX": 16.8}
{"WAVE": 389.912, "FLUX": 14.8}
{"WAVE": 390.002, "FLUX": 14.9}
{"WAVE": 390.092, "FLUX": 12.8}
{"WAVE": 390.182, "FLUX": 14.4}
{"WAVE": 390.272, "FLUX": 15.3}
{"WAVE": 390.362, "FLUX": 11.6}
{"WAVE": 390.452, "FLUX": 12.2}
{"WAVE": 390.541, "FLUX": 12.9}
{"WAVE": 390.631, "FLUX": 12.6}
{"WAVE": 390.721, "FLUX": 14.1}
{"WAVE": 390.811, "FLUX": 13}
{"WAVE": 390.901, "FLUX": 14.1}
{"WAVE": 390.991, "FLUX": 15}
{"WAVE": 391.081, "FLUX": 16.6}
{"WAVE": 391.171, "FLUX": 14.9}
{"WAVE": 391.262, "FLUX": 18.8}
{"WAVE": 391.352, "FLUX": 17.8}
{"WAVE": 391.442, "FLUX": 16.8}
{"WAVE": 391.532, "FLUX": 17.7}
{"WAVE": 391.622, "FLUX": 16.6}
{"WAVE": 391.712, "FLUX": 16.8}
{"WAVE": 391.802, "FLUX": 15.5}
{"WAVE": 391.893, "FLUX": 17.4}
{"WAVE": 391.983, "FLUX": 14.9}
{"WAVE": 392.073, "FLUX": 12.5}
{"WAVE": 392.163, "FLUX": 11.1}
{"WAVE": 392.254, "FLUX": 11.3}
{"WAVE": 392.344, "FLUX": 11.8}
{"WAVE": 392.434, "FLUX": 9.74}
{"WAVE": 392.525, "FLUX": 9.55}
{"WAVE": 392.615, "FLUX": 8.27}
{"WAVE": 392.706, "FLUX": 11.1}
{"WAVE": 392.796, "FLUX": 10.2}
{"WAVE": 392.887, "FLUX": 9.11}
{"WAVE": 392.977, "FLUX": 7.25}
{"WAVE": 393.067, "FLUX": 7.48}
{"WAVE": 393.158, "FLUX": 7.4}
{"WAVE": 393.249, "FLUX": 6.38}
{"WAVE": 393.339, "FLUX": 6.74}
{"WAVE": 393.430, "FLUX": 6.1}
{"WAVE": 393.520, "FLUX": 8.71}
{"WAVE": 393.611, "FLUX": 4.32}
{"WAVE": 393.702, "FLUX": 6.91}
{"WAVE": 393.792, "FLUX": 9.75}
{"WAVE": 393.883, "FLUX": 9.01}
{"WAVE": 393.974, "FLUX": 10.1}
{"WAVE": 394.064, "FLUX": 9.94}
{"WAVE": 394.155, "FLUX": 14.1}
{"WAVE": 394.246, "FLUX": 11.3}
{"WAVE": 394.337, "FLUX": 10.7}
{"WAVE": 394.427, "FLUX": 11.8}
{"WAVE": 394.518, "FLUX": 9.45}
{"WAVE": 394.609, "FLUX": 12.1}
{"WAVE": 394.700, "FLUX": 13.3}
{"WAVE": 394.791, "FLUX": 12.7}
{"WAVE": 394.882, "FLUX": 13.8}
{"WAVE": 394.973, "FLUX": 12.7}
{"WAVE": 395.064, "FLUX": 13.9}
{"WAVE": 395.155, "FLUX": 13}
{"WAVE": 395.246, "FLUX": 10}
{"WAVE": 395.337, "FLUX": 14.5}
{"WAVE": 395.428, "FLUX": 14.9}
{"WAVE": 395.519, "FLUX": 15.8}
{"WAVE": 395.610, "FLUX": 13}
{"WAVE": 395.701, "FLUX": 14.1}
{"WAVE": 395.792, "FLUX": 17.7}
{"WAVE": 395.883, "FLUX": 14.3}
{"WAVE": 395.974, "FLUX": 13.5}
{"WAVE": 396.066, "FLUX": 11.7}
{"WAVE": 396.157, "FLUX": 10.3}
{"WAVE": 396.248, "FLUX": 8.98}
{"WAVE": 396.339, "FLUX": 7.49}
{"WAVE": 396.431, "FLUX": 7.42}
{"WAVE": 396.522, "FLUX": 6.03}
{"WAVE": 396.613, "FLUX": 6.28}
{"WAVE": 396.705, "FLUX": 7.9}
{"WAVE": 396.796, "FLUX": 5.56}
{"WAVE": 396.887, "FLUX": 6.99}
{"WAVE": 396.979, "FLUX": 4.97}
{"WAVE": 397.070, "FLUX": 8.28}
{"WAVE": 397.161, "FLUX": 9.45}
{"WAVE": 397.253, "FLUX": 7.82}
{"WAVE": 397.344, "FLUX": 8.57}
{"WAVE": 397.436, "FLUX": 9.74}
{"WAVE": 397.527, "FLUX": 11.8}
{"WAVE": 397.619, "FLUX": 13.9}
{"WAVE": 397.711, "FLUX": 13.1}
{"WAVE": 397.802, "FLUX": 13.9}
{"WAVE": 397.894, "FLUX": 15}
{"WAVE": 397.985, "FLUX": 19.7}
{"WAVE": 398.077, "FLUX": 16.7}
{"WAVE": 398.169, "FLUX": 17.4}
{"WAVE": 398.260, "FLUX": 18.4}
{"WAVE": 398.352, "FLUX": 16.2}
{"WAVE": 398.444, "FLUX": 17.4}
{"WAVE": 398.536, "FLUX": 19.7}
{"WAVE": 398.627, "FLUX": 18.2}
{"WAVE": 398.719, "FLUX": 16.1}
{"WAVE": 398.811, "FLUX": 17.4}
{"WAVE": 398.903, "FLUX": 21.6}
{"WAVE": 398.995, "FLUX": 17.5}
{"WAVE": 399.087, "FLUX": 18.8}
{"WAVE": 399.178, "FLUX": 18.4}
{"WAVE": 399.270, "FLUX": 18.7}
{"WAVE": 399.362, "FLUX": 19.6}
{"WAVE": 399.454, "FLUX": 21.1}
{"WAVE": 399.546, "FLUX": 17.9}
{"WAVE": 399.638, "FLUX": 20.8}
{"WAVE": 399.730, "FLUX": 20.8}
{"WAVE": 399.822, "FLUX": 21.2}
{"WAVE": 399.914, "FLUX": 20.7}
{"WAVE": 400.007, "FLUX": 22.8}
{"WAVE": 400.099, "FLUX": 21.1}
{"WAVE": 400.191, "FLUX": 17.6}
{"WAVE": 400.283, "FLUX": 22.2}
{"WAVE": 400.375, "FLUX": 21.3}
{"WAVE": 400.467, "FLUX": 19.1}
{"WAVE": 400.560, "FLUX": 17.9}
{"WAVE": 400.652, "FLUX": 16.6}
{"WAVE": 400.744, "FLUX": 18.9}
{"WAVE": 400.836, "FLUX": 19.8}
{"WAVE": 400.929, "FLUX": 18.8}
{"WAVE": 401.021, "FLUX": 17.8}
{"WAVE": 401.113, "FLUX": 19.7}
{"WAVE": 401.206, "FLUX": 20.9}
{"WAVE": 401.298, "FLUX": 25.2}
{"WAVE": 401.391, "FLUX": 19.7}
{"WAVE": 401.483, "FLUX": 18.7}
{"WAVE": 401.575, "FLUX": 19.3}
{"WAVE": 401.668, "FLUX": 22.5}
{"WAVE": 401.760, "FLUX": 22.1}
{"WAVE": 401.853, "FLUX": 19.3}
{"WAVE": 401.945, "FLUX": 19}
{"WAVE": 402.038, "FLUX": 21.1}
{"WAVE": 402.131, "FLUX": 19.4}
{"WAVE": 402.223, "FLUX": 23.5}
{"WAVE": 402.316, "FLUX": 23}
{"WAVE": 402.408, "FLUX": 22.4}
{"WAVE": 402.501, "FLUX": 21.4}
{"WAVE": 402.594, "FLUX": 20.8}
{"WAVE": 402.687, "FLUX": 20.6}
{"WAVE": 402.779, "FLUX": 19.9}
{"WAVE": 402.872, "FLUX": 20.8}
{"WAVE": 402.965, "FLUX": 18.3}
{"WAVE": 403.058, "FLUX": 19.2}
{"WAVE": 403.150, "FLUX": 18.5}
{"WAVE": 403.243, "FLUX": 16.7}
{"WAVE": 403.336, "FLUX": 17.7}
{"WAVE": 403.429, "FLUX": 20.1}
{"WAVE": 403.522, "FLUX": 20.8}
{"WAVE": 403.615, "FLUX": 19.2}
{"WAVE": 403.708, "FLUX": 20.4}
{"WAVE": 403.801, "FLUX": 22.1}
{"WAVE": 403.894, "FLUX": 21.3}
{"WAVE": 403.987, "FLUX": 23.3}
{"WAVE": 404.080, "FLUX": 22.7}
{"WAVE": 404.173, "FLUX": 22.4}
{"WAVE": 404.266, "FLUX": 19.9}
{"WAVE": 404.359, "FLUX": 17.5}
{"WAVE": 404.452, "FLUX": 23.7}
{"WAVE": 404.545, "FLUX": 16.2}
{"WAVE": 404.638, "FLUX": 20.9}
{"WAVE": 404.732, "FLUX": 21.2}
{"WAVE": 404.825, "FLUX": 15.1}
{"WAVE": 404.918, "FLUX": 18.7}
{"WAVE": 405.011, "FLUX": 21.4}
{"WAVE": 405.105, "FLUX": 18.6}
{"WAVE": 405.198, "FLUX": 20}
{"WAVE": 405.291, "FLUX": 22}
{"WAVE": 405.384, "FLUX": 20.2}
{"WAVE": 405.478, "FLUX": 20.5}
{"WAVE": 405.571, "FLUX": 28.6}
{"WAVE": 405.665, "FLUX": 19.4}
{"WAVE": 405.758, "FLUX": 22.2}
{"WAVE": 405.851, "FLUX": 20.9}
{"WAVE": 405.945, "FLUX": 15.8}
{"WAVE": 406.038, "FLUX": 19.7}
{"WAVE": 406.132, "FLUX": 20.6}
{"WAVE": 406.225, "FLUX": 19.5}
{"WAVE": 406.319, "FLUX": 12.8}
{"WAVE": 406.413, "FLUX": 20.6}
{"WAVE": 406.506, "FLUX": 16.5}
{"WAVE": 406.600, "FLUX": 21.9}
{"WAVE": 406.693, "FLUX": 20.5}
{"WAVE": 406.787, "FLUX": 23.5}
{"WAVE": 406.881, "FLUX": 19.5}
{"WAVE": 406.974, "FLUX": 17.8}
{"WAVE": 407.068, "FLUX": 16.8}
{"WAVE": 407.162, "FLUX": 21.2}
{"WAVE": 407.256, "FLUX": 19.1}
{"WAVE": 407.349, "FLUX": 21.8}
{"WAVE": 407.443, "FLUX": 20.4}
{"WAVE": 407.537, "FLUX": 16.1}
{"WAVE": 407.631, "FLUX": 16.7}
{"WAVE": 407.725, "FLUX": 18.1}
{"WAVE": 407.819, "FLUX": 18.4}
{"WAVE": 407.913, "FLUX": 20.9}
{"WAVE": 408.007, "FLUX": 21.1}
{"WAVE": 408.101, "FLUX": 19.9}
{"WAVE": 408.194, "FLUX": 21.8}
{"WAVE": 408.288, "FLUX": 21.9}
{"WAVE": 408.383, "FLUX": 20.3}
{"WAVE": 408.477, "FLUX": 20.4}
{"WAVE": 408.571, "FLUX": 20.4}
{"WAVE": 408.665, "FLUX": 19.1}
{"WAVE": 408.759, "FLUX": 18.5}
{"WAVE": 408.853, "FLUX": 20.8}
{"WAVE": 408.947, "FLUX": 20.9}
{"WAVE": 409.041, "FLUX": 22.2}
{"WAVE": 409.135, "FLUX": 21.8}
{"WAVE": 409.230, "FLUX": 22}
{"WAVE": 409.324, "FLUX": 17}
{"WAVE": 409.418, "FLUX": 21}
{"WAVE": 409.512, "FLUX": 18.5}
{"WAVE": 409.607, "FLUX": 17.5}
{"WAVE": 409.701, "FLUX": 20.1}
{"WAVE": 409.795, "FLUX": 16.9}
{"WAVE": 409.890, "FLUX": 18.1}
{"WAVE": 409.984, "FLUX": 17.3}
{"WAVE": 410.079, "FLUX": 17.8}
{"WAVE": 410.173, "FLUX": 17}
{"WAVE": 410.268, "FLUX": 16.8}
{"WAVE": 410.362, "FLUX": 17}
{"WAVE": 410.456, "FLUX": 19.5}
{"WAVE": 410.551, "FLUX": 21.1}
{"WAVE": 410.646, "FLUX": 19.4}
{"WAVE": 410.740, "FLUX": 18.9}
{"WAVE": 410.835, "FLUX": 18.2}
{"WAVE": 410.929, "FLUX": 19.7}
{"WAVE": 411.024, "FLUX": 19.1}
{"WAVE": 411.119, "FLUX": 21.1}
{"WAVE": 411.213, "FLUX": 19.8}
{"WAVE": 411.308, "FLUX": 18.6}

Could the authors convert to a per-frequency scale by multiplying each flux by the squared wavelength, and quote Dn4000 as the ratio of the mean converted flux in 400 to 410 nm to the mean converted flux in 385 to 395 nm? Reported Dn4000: 1.9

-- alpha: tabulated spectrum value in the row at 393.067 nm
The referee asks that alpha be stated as 7.48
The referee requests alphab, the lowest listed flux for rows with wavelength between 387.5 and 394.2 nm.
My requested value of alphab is 4.32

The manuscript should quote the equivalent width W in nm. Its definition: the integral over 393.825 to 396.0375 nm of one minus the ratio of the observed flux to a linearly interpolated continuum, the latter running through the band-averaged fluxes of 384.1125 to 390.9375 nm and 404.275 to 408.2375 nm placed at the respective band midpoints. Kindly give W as 0.267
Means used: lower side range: 11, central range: 12.7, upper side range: 19.7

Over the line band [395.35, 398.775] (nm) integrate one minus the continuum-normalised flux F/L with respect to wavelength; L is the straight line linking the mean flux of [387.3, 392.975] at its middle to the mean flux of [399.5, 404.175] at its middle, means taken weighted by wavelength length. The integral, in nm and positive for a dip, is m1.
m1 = 0.95 nm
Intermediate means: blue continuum 12.5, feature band 12.4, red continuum 20.3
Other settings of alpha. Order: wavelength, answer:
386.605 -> 6.96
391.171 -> 14.9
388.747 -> 10.1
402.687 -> 20.6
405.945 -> 15.8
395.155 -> 13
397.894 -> 15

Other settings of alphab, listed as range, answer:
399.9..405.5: 15.1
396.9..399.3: 4.97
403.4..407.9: 12.8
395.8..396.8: 5.56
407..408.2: 16.1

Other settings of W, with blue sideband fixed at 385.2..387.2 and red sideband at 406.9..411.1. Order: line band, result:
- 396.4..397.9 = 0.57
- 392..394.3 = 0.66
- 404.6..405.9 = -0.21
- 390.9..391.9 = -0.34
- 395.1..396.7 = 0.28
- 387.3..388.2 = 0.11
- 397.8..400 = -0.48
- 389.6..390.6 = -0.17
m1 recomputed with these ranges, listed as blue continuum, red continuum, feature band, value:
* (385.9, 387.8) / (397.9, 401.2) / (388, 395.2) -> 0.60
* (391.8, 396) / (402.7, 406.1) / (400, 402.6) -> -0.42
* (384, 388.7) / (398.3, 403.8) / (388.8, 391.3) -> -0.27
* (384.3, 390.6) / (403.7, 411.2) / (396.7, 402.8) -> -0.46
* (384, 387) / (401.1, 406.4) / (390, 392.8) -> -0.16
